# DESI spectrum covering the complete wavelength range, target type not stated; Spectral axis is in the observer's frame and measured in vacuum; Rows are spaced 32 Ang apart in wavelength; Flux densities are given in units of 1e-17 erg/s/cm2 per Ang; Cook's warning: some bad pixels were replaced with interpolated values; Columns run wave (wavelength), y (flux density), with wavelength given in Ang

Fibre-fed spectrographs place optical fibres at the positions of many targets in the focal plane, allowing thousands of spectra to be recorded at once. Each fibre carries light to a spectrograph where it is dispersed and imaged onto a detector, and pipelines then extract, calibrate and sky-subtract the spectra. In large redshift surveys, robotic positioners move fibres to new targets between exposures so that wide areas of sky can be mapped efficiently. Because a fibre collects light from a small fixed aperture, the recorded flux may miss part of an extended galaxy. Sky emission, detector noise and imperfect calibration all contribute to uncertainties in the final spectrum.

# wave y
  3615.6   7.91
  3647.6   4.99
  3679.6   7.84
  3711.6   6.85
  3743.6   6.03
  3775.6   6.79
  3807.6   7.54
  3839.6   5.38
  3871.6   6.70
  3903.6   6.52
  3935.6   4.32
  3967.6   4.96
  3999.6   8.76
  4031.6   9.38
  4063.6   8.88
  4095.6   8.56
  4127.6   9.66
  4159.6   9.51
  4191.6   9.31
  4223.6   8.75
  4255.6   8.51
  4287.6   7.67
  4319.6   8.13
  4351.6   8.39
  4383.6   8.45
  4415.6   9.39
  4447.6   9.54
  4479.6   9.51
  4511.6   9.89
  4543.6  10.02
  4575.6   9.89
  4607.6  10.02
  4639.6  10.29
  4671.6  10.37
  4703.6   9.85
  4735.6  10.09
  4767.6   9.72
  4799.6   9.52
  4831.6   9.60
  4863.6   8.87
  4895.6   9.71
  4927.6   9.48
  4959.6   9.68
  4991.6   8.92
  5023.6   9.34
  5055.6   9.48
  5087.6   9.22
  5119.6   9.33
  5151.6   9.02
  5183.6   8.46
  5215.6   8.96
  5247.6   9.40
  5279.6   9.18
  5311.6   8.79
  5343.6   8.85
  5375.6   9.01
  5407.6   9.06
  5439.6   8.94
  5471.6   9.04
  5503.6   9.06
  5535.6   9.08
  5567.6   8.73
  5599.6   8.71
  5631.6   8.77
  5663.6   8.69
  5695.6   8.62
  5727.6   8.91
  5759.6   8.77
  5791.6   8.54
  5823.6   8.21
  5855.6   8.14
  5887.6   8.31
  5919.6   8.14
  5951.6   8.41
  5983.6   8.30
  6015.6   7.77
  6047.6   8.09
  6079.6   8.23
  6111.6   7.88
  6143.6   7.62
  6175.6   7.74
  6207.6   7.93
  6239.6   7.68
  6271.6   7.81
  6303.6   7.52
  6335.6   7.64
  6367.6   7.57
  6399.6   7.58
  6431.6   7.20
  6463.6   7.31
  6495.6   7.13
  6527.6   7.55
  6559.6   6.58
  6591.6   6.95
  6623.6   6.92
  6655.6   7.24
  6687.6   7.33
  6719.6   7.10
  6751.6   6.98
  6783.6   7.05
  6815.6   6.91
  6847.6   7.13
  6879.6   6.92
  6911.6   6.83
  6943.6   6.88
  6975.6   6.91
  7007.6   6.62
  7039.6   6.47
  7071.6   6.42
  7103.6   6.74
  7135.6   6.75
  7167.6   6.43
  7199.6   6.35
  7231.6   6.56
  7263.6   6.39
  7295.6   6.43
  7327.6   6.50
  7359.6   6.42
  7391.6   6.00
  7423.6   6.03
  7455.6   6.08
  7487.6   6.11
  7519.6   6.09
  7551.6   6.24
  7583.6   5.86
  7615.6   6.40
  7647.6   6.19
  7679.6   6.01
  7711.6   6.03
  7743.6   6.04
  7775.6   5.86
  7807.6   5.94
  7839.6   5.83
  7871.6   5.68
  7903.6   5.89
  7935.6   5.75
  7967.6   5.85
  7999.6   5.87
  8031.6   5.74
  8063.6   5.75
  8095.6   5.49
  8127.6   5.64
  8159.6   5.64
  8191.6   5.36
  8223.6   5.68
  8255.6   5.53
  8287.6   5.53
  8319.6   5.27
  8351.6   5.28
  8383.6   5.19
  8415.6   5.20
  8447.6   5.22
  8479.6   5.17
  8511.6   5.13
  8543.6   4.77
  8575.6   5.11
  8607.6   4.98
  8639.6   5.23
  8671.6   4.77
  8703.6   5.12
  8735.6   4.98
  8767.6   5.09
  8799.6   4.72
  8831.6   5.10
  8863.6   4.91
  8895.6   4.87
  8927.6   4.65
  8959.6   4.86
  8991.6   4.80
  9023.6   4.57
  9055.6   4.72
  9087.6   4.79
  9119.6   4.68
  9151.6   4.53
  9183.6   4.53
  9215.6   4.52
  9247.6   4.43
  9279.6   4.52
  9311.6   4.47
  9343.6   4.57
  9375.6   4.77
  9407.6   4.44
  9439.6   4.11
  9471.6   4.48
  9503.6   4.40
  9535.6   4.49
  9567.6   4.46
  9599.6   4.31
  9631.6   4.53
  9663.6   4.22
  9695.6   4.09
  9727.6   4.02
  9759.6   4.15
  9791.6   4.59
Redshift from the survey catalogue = 0.00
